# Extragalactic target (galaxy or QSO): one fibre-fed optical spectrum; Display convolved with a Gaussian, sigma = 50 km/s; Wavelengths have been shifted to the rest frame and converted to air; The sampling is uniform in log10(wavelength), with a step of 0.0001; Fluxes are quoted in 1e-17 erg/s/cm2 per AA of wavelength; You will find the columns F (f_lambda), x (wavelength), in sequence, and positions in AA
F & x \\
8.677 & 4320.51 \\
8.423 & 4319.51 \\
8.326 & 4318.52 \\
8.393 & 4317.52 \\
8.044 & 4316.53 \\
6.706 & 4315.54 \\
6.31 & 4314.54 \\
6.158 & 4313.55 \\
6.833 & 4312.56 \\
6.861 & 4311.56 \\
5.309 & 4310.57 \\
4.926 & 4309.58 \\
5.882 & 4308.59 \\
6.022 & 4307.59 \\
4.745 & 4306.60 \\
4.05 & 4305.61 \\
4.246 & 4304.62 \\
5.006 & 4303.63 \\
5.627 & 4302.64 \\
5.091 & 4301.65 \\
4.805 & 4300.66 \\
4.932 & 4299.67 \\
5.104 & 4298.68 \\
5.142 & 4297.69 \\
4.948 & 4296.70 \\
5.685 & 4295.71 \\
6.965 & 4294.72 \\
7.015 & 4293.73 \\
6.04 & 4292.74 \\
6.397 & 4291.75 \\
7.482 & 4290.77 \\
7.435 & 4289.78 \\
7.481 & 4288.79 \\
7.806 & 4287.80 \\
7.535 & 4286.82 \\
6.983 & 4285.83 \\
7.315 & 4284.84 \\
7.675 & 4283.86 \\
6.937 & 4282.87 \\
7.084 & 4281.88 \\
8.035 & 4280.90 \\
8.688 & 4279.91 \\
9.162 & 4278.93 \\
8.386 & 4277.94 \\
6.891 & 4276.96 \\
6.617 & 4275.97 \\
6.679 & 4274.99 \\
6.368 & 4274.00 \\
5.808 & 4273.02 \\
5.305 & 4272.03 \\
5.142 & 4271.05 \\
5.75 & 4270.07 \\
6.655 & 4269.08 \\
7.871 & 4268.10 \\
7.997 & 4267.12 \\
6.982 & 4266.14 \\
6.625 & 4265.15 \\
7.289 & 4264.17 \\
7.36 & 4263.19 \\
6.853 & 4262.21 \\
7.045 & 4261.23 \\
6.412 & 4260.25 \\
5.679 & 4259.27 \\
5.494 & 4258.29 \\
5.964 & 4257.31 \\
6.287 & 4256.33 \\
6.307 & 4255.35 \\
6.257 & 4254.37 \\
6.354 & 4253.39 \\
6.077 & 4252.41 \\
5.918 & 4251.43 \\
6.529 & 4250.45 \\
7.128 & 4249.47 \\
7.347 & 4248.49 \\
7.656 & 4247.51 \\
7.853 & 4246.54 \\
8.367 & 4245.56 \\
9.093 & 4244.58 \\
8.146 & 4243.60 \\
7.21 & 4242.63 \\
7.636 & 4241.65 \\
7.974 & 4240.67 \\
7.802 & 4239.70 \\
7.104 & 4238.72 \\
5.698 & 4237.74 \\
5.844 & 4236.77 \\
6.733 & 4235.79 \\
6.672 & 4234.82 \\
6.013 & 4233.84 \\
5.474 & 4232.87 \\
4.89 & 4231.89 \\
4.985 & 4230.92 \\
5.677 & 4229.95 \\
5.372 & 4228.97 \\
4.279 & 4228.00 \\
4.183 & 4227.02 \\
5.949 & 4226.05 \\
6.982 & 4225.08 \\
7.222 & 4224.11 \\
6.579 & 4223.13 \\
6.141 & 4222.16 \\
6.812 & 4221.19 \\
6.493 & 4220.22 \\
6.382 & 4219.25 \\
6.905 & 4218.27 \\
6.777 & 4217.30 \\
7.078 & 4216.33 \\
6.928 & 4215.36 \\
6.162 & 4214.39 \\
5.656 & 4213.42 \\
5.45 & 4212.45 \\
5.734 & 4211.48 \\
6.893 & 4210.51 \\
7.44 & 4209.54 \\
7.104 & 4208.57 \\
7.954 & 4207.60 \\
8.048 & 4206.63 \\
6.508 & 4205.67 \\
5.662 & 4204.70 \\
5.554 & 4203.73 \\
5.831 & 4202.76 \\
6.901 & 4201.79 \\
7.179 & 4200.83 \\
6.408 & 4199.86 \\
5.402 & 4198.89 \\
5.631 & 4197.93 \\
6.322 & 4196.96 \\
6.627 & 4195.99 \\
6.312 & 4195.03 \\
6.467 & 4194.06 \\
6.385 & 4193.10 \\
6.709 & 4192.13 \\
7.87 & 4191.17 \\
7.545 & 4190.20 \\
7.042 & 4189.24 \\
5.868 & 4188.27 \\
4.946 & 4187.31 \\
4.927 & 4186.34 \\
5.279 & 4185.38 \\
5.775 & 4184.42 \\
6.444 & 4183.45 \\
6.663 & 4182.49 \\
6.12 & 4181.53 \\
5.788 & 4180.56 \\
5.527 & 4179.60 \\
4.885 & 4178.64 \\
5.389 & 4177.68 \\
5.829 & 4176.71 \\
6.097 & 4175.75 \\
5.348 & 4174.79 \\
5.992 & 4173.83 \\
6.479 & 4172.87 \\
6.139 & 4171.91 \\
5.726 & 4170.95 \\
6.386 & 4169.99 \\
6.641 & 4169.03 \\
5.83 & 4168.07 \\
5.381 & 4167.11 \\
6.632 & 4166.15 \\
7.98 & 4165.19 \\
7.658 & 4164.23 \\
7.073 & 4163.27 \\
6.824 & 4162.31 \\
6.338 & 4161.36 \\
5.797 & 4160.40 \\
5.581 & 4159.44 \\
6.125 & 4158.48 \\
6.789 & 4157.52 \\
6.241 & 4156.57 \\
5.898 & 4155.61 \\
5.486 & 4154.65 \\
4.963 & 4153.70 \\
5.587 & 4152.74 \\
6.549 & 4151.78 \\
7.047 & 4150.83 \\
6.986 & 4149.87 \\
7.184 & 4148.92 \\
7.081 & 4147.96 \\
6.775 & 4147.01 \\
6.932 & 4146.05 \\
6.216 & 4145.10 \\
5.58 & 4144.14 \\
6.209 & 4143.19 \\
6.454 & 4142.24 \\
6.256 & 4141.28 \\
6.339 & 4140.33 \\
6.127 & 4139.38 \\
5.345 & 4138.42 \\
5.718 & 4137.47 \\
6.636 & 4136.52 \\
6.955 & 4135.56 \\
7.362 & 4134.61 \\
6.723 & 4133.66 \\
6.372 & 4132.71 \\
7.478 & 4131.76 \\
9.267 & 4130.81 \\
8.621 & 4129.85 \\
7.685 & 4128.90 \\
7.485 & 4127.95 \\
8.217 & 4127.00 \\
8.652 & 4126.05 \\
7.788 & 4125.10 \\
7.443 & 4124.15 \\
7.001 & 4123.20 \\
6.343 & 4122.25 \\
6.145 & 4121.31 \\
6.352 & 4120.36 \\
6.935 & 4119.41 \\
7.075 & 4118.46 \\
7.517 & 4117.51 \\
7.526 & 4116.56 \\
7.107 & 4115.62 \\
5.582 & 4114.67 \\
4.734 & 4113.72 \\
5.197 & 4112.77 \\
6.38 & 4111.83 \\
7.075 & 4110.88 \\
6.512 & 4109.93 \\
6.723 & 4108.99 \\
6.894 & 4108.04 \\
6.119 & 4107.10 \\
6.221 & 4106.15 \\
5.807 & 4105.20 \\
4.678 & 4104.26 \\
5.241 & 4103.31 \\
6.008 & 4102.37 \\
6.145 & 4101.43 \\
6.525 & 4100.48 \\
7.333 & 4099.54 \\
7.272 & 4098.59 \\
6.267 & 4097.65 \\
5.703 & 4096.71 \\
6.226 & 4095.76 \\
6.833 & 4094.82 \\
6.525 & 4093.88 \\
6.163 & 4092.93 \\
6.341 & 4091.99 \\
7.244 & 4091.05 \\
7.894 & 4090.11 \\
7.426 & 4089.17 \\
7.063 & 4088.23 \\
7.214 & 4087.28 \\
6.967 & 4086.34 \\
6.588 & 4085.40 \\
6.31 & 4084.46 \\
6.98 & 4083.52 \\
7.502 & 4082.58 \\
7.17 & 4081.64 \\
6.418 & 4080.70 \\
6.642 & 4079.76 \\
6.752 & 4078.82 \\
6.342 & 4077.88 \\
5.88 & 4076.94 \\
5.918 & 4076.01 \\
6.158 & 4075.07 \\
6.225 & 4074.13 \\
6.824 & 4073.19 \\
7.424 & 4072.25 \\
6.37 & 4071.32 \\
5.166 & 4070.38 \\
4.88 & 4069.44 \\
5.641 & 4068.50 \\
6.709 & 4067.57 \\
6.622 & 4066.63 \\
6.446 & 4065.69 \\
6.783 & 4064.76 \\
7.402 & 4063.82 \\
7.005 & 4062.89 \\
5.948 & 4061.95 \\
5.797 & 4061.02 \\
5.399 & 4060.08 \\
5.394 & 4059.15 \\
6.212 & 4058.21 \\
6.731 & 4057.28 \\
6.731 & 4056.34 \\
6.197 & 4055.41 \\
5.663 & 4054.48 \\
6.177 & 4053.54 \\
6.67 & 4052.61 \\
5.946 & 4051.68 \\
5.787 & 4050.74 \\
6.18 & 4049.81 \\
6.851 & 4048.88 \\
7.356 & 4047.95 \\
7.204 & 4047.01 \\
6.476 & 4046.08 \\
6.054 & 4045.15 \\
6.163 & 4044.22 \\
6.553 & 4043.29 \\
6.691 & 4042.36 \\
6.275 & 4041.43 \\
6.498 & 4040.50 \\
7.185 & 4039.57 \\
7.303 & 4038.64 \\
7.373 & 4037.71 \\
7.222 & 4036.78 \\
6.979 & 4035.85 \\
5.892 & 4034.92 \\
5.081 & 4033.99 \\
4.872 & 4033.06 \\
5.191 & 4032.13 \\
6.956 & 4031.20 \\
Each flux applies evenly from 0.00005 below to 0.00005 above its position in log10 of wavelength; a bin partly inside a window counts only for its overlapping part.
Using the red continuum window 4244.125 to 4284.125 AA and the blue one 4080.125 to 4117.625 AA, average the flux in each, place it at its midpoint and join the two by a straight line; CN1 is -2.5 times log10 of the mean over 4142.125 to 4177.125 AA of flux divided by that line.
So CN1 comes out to 0.058 mag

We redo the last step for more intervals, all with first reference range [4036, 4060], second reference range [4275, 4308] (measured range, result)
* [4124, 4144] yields -0.09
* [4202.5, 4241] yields 0.03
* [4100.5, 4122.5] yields 0.04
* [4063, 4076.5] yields 0.03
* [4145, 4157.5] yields 0.01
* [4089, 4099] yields -0.03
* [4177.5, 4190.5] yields 0.11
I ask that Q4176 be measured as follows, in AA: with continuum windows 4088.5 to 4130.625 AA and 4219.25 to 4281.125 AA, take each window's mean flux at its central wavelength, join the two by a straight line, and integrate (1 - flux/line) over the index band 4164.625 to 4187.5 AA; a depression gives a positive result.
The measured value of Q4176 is 2.6 AA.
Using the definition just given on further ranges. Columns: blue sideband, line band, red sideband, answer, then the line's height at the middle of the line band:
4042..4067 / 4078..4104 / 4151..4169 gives -1.3 AA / 6.35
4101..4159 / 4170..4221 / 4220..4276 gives 2.1 AA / 6.56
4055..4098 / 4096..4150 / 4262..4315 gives -1.6 AA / 6.48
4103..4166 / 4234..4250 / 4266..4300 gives -1.4 AA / 6.76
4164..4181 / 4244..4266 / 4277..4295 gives 0.8 AA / 7.08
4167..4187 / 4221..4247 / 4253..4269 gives -0.5 AA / 6.41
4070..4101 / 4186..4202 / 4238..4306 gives 0.7 AA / 6.69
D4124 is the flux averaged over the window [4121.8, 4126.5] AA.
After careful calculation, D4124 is 7.44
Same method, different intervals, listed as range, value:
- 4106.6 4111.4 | 6.66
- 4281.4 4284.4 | 7.23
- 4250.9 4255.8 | 6.18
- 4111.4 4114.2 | 5.43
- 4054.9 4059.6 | 6.25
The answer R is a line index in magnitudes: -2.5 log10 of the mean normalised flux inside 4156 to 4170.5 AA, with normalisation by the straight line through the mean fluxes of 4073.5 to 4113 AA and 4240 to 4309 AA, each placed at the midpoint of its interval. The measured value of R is 0.01 mag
